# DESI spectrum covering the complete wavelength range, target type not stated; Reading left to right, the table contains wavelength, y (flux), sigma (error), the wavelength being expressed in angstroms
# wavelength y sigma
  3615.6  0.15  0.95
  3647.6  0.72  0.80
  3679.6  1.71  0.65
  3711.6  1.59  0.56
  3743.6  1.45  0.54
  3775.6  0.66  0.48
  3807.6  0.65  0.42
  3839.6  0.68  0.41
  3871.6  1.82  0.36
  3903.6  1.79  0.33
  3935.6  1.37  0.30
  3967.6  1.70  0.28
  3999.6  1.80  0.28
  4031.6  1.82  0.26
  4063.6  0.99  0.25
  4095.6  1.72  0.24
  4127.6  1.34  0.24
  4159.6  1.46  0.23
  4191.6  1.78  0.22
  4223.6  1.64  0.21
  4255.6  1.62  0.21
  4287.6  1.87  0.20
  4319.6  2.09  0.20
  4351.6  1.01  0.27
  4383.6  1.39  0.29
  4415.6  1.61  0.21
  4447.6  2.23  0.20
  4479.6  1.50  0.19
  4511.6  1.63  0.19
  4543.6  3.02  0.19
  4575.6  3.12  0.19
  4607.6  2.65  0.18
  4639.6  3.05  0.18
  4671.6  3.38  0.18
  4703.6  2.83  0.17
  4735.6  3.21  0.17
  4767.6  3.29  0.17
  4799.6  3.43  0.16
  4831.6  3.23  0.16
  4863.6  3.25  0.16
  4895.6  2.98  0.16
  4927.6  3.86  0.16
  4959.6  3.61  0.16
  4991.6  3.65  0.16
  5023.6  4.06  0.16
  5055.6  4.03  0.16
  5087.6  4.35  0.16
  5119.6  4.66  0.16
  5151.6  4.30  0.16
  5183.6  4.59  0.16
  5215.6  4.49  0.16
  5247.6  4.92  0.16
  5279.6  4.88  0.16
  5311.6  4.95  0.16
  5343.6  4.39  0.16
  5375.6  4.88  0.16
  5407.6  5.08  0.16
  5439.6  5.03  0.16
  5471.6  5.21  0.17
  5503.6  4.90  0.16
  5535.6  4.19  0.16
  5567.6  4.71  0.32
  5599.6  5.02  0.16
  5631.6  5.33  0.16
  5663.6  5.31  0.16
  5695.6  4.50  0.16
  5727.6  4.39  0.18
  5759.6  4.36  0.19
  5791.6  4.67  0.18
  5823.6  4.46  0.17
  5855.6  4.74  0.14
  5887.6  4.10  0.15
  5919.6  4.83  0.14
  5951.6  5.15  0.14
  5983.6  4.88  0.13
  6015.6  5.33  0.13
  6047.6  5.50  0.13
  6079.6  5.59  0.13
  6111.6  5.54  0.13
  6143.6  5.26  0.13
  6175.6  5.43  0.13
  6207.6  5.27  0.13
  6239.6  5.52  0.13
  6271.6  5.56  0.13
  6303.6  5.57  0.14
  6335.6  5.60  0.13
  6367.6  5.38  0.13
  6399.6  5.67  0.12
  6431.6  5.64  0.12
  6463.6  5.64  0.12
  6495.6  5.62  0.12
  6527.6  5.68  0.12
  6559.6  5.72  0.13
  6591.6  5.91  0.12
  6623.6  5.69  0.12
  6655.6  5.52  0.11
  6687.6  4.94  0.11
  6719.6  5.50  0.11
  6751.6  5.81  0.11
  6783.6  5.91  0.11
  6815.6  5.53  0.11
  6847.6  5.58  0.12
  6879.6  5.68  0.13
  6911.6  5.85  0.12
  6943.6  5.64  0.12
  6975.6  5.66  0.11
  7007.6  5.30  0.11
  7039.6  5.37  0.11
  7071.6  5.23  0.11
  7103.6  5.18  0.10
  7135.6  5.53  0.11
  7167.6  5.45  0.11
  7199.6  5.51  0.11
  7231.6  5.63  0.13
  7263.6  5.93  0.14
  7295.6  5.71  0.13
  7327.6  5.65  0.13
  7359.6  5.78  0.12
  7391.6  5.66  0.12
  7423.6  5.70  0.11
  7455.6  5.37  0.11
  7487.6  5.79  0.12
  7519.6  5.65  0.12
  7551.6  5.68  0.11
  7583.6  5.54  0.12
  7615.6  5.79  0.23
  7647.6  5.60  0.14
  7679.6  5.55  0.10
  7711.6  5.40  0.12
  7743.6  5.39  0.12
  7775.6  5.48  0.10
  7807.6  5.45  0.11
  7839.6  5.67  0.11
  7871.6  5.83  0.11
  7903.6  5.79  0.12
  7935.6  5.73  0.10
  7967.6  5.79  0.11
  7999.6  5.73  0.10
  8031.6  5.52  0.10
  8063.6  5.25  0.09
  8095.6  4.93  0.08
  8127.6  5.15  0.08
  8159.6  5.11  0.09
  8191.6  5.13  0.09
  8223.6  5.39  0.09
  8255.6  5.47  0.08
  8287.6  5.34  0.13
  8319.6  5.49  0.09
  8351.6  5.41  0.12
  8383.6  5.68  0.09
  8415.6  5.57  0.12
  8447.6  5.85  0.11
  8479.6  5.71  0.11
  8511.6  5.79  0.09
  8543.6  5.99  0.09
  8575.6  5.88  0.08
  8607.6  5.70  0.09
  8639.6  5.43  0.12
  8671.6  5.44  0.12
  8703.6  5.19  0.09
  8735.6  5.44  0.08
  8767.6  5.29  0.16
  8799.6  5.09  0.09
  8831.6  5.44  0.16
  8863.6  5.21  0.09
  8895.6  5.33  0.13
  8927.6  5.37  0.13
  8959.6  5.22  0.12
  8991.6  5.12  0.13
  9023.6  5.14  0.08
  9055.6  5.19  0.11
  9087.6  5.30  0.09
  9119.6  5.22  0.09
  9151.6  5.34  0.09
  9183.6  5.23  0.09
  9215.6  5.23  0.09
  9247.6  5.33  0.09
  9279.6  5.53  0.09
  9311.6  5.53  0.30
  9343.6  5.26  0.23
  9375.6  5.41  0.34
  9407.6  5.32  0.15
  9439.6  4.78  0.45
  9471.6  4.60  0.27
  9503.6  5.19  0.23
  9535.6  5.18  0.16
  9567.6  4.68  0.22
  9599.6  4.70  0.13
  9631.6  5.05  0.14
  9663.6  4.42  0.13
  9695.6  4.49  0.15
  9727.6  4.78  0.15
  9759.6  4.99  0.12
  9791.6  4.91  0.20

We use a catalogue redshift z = 0.136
